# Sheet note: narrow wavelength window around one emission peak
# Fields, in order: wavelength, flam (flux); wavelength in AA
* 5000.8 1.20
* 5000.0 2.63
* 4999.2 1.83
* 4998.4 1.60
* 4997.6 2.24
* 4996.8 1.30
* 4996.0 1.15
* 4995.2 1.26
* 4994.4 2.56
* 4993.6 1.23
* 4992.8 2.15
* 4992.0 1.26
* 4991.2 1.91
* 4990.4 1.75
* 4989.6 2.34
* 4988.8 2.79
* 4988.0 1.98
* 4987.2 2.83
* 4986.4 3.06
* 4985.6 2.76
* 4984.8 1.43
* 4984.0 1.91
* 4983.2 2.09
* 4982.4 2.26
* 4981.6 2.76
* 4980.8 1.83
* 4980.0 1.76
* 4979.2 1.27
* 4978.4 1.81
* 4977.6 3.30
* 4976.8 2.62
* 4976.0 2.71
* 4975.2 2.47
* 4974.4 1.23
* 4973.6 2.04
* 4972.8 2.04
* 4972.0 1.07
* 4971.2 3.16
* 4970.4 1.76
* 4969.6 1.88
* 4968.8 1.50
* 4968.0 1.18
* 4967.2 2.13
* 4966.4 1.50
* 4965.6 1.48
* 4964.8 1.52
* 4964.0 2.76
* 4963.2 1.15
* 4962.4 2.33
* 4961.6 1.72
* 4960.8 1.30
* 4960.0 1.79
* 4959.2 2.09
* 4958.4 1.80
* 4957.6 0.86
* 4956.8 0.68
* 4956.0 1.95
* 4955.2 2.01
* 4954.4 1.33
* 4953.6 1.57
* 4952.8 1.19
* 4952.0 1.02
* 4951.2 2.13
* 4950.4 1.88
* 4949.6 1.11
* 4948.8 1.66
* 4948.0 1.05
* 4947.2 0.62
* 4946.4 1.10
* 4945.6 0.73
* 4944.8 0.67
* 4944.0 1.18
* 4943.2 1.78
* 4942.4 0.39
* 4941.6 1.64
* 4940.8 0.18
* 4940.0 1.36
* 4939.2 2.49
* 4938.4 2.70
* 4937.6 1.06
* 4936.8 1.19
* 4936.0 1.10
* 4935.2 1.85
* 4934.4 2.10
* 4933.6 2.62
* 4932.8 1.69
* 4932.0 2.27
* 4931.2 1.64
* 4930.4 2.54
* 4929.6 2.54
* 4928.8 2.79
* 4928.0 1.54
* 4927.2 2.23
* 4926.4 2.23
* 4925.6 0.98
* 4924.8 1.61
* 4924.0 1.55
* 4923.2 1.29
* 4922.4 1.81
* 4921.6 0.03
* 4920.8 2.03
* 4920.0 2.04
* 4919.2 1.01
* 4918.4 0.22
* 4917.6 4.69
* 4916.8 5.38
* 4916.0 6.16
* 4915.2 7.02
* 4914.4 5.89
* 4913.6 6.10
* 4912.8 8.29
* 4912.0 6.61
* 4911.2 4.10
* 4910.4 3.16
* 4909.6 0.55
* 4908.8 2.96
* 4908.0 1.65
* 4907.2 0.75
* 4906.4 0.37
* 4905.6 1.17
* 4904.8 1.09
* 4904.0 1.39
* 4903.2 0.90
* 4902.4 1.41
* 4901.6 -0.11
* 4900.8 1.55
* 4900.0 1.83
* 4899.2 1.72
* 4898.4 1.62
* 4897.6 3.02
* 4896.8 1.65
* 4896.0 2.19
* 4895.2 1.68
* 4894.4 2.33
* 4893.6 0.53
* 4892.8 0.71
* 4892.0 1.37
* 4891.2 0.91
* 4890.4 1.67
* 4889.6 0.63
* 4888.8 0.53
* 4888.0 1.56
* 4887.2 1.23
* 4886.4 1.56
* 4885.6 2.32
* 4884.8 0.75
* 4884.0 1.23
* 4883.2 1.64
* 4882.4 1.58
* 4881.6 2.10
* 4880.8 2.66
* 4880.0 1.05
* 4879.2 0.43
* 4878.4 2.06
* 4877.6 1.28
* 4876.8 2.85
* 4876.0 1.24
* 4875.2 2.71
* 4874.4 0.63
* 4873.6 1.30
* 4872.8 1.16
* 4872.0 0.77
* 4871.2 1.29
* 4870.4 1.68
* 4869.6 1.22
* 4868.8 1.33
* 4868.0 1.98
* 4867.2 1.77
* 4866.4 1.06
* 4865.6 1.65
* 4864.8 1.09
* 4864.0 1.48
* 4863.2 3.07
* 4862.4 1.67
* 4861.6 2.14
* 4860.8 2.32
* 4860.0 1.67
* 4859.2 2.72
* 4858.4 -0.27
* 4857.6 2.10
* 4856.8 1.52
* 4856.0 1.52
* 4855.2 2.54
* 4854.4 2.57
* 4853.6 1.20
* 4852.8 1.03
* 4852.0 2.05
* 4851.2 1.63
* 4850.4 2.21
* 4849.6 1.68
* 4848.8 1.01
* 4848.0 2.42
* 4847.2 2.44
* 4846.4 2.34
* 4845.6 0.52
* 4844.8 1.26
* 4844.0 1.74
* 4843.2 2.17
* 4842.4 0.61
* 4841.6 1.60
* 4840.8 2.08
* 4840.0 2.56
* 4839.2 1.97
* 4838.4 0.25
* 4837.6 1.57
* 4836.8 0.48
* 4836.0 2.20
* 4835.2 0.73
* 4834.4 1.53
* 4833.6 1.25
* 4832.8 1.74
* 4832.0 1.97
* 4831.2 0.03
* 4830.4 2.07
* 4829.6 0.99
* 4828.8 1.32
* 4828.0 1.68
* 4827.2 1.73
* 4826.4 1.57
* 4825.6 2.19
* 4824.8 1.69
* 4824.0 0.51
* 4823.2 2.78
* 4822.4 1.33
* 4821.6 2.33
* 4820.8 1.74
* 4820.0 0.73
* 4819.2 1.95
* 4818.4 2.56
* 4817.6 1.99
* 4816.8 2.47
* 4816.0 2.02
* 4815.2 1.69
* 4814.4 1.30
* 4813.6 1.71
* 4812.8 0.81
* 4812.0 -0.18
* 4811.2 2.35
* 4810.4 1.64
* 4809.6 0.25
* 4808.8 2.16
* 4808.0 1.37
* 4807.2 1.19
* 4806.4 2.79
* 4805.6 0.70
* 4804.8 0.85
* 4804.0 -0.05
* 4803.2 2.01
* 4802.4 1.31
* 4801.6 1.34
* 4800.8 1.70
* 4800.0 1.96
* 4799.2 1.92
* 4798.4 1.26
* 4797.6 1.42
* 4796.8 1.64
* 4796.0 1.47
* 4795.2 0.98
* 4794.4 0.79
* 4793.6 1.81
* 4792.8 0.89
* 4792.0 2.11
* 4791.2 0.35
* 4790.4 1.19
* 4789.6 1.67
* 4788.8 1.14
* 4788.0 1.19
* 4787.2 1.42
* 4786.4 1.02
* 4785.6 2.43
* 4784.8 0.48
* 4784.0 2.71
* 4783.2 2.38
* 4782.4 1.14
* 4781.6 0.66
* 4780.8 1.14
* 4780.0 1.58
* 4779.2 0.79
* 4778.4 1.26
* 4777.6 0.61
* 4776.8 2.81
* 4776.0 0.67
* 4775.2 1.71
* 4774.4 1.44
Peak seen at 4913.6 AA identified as [O II] 3727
